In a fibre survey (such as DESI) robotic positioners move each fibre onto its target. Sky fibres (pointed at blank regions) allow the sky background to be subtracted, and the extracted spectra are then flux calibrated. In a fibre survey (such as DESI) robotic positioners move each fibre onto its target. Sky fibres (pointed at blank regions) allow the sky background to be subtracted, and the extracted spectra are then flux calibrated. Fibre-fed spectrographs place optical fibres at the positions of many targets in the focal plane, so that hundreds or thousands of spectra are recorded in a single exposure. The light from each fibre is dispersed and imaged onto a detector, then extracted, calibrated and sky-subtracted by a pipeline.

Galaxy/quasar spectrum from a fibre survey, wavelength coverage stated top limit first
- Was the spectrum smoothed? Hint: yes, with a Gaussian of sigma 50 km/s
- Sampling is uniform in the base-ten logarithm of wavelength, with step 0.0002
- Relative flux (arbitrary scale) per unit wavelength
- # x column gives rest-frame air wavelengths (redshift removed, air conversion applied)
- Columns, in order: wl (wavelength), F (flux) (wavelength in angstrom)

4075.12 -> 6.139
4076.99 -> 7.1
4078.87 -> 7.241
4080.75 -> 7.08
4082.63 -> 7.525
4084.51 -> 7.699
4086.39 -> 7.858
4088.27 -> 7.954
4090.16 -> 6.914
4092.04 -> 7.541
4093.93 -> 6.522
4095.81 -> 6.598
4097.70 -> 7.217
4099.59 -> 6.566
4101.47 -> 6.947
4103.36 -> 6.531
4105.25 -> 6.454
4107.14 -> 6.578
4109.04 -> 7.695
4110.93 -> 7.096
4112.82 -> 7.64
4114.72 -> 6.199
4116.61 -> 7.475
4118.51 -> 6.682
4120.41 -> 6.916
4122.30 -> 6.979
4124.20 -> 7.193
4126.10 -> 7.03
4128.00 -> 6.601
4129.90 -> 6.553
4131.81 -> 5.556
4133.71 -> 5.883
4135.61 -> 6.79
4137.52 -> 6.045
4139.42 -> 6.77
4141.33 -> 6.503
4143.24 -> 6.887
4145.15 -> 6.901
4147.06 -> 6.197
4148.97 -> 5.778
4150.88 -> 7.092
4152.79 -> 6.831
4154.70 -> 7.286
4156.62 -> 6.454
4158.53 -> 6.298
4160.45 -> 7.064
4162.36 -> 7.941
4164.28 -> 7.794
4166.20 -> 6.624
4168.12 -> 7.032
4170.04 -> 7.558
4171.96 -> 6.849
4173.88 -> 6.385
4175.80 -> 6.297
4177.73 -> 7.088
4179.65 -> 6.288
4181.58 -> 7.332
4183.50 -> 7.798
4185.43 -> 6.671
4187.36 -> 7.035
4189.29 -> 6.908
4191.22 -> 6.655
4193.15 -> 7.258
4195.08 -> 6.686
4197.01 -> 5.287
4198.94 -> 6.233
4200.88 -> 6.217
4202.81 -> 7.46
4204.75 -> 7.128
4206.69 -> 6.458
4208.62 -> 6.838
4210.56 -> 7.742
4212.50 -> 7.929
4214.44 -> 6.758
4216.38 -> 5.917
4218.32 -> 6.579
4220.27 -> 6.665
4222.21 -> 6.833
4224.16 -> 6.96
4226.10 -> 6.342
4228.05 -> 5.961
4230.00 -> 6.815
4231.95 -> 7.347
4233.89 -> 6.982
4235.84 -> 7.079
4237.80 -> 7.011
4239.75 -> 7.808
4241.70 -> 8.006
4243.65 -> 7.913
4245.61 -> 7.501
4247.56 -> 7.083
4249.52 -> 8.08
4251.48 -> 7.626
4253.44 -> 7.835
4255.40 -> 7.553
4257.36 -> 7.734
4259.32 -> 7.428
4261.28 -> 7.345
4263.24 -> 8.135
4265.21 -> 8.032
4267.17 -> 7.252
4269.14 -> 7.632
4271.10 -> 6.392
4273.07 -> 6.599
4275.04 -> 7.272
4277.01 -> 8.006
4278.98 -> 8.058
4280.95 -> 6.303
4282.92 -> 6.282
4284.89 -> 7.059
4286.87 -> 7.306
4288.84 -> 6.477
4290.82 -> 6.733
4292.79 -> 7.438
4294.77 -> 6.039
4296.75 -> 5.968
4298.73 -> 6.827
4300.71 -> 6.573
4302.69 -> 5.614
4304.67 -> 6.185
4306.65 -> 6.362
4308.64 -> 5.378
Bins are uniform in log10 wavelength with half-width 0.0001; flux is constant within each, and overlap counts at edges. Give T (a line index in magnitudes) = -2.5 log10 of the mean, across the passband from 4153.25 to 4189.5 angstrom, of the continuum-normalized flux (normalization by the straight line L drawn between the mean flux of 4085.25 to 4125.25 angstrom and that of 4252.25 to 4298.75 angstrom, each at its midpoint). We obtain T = 0.02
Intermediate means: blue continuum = 7.03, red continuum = 7.16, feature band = 6.98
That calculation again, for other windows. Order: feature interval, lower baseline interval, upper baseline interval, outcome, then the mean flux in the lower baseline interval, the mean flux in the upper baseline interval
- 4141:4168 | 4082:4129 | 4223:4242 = 0.029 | 7.05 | 6.99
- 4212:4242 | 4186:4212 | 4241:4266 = 0.055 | 6.78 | 7.71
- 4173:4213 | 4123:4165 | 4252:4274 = 0.028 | 6.7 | 7.45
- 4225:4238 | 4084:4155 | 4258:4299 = 0.036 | 6.83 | 7.08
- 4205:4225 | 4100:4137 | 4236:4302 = 0.030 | 6.77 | 7.24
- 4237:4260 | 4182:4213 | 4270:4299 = -0.116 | 6.89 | 6.85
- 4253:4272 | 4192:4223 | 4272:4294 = -0.086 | 6.75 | 7.04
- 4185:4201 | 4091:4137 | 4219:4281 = 0.085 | 6.79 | 7.31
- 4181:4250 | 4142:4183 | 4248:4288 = 0.024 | 6.86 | 7.39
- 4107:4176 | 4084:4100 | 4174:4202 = 0.022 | 7.21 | 6.69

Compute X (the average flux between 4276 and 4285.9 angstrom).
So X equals 7.14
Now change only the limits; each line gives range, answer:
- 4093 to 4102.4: 6.78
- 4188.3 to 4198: 6.56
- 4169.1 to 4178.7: 6.84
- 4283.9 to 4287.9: 7.17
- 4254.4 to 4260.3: 7.57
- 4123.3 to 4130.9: 6.83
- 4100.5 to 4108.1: 6.63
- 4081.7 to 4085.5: 7.62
